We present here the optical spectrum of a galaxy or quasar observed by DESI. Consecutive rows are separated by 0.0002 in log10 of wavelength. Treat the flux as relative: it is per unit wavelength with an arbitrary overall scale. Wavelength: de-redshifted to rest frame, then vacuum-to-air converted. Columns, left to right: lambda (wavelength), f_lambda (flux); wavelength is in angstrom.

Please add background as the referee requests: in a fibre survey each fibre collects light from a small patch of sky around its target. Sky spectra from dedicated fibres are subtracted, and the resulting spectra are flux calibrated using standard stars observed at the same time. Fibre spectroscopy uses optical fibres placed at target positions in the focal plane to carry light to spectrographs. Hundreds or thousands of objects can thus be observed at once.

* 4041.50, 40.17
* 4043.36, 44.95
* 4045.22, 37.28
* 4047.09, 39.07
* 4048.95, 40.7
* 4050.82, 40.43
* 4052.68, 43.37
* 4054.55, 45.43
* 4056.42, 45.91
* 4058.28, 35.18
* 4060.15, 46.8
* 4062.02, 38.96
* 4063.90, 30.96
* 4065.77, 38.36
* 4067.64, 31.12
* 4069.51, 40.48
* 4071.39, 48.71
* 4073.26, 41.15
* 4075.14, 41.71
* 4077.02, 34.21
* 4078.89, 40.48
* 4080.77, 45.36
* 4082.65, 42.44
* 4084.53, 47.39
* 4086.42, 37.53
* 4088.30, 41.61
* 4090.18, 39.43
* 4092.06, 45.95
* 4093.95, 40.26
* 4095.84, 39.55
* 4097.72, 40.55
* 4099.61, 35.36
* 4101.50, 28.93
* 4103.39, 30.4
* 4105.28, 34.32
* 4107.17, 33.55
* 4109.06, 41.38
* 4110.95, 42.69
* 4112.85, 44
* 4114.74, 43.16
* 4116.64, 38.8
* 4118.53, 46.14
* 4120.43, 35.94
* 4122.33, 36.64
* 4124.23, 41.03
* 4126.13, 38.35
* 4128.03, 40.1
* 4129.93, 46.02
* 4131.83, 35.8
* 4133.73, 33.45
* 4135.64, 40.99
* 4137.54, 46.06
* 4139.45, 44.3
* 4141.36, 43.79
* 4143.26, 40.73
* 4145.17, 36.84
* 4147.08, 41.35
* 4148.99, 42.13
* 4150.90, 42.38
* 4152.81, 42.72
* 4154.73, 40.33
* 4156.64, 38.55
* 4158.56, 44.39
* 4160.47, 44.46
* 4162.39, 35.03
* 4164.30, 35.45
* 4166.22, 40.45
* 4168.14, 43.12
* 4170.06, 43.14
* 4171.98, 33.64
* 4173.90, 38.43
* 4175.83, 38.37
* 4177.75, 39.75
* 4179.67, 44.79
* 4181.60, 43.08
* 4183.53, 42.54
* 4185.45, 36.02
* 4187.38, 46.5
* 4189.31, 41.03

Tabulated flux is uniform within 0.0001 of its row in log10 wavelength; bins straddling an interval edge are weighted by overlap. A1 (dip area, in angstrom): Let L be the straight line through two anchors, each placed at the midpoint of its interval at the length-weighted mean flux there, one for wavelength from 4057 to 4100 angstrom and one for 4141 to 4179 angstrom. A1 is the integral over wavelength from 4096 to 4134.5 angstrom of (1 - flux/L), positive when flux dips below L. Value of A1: 1.8 angstrom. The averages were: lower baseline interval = 40.3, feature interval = 38.4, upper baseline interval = 40.2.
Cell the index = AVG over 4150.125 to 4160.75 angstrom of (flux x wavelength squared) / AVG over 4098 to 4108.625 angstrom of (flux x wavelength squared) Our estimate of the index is 1.3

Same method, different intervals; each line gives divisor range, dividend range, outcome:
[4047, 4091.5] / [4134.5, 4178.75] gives 1.04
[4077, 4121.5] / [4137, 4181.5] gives 1.06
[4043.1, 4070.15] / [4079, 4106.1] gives 1.00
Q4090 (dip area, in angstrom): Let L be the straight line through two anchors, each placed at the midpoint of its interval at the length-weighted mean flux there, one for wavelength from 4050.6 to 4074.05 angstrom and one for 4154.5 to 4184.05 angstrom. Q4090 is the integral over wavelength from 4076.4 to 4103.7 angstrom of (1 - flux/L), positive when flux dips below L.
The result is 0.6 angstrom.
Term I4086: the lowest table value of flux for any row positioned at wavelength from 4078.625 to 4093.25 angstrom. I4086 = 37.53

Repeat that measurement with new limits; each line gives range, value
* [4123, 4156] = 33.45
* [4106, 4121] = 33.55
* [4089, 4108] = 28.93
